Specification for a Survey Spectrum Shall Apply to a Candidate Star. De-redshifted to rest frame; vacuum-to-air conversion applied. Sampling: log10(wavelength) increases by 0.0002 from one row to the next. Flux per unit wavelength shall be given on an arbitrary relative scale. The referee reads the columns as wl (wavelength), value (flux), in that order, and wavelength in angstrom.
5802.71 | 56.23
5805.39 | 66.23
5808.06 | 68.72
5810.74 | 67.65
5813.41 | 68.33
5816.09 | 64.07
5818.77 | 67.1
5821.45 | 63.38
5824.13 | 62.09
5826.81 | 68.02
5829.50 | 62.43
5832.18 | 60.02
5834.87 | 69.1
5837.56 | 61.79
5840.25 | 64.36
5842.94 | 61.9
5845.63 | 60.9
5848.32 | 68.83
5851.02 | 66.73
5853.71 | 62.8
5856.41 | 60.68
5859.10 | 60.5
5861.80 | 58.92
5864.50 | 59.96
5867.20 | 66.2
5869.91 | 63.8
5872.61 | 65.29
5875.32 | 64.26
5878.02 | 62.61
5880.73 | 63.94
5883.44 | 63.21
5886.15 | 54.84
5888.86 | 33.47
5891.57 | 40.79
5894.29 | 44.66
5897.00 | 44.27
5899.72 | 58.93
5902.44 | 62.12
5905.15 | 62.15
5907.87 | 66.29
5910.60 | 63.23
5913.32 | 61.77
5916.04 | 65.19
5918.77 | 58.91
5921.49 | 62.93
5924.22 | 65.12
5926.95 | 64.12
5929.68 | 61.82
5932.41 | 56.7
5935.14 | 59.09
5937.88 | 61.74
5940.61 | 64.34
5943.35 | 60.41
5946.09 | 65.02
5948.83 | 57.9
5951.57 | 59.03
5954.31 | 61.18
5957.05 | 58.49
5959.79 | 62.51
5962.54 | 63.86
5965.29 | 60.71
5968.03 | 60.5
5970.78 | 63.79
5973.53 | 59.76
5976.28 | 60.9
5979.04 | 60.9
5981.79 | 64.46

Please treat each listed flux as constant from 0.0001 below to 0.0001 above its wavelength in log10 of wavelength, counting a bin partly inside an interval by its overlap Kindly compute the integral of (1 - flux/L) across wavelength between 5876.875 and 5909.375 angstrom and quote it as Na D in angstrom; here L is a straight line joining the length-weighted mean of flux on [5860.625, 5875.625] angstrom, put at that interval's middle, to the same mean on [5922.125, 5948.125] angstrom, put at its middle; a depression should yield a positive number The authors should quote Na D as 4.07 angstrom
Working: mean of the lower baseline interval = 63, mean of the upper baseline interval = 61.9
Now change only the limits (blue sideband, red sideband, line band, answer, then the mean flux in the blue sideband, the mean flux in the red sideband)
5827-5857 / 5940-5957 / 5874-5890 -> 1.4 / 63.8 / 60.9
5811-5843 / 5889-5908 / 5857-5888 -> -2.8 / 64.6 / 52.1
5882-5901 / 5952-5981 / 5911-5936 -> -3.7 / 48.6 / 61.3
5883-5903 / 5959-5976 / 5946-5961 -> -0.2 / 49.2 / 61.8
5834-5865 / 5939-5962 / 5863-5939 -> 3.6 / 63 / 61.2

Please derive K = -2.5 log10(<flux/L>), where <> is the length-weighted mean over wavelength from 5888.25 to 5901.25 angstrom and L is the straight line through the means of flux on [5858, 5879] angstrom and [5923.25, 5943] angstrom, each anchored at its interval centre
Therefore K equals 0.35 mag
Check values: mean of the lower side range 62.7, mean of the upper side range 61.7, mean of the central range 45.3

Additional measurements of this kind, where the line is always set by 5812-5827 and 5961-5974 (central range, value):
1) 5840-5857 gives 0.014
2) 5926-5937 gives 0.042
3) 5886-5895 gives 0.457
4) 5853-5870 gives 0.047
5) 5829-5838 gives 0.024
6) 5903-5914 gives -0.002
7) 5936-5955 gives 0.019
